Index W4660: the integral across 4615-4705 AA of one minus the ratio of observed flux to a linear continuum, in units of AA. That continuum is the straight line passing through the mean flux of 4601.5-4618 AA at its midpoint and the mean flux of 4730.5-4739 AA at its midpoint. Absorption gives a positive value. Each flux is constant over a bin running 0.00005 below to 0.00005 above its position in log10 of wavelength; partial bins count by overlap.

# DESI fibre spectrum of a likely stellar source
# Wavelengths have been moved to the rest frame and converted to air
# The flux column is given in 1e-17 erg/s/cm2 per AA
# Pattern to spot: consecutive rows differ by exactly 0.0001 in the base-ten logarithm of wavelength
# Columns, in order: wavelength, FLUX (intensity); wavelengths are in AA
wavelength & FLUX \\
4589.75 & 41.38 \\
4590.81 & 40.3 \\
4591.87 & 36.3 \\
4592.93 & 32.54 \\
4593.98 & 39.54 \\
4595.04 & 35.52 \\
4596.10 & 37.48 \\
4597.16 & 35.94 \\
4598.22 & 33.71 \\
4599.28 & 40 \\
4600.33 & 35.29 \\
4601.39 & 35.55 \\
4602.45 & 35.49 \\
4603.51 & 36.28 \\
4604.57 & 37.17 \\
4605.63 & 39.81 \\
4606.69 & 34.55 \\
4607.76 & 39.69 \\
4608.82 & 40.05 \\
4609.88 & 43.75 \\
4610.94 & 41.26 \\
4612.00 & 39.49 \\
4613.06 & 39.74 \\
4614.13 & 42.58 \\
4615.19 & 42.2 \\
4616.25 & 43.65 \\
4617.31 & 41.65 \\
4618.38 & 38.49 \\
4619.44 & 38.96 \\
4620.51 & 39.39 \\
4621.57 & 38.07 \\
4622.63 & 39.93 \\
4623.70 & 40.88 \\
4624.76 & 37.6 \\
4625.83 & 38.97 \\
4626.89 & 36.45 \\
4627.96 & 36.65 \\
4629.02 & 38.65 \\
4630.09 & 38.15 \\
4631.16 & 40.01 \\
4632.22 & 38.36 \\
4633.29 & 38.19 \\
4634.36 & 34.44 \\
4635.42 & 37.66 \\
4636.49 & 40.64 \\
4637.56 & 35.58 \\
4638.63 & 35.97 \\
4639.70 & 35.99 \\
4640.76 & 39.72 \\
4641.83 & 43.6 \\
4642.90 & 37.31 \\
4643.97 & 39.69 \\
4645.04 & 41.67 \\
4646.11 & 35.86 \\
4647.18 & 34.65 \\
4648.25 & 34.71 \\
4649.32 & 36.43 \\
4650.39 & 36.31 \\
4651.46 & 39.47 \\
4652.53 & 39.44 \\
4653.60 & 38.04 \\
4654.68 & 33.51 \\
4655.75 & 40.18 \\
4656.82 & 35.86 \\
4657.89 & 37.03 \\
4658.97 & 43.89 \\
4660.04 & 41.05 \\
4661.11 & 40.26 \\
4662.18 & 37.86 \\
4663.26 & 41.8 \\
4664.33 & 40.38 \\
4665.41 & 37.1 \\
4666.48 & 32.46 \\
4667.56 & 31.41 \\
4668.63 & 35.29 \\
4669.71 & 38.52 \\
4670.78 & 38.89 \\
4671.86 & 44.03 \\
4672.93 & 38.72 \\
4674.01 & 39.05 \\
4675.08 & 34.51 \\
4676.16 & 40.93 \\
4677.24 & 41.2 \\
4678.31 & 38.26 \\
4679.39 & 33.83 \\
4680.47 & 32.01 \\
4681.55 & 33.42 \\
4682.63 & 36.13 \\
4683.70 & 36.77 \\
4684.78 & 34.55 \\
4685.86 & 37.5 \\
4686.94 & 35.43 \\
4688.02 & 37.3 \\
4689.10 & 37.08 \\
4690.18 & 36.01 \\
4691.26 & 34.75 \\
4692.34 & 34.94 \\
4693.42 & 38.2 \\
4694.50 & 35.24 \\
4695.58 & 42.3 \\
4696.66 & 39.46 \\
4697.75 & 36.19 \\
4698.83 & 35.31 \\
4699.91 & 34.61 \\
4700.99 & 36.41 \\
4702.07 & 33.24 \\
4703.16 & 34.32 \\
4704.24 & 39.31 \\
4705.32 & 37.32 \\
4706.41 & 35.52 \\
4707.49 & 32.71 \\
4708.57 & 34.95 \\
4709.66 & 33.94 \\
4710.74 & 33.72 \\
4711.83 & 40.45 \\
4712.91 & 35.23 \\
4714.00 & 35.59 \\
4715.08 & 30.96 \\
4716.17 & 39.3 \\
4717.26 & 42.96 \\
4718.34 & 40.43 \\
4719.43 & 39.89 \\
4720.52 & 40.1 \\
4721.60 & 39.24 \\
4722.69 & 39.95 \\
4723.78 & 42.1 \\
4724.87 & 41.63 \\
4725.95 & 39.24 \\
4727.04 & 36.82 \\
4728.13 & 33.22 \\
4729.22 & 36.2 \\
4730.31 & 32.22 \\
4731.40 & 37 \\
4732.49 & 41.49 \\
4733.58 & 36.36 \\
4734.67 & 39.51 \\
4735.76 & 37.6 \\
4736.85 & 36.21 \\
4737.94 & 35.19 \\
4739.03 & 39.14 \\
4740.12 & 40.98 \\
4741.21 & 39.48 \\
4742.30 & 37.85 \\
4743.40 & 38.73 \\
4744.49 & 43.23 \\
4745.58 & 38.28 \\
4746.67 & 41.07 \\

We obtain 2.6 AA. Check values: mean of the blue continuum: 39.7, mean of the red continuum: 37.5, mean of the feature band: 37.7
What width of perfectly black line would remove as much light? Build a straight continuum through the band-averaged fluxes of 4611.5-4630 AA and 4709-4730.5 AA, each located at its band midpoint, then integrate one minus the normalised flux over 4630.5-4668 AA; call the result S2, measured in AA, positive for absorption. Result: 1.08 AA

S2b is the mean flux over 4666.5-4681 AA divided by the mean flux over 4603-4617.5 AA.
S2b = 0.93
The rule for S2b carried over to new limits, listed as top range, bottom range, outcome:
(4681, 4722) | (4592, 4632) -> 0.95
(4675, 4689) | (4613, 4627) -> 0.91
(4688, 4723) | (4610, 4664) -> 0.95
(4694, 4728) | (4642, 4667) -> 0.98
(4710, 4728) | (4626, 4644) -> 1.01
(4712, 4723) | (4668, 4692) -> 1.04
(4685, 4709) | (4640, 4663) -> 0.94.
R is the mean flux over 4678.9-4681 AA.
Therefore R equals 32.9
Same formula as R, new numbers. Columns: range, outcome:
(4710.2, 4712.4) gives 37.1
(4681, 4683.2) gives 34.9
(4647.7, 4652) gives 36.8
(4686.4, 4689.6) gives 36.6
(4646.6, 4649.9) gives 35.3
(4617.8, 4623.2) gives 39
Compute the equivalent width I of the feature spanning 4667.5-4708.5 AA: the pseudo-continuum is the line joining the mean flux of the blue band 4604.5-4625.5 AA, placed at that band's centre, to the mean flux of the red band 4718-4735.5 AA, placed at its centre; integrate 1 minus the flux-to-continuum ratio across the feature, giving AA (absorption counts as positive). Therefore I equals 2.45 AA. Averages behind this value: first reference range 40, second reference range 38.4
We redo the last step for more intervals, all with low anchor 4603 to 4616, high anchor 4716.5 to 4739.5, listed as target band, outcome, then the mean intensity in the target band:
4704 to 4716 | 1.0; 35.4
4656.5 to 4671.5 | 0.4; 38.1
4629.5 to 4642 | 0.5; 38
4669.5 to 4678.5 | -0.1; 39.5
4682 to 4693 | 0.8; 36.1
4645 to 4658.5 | 0.8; 37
